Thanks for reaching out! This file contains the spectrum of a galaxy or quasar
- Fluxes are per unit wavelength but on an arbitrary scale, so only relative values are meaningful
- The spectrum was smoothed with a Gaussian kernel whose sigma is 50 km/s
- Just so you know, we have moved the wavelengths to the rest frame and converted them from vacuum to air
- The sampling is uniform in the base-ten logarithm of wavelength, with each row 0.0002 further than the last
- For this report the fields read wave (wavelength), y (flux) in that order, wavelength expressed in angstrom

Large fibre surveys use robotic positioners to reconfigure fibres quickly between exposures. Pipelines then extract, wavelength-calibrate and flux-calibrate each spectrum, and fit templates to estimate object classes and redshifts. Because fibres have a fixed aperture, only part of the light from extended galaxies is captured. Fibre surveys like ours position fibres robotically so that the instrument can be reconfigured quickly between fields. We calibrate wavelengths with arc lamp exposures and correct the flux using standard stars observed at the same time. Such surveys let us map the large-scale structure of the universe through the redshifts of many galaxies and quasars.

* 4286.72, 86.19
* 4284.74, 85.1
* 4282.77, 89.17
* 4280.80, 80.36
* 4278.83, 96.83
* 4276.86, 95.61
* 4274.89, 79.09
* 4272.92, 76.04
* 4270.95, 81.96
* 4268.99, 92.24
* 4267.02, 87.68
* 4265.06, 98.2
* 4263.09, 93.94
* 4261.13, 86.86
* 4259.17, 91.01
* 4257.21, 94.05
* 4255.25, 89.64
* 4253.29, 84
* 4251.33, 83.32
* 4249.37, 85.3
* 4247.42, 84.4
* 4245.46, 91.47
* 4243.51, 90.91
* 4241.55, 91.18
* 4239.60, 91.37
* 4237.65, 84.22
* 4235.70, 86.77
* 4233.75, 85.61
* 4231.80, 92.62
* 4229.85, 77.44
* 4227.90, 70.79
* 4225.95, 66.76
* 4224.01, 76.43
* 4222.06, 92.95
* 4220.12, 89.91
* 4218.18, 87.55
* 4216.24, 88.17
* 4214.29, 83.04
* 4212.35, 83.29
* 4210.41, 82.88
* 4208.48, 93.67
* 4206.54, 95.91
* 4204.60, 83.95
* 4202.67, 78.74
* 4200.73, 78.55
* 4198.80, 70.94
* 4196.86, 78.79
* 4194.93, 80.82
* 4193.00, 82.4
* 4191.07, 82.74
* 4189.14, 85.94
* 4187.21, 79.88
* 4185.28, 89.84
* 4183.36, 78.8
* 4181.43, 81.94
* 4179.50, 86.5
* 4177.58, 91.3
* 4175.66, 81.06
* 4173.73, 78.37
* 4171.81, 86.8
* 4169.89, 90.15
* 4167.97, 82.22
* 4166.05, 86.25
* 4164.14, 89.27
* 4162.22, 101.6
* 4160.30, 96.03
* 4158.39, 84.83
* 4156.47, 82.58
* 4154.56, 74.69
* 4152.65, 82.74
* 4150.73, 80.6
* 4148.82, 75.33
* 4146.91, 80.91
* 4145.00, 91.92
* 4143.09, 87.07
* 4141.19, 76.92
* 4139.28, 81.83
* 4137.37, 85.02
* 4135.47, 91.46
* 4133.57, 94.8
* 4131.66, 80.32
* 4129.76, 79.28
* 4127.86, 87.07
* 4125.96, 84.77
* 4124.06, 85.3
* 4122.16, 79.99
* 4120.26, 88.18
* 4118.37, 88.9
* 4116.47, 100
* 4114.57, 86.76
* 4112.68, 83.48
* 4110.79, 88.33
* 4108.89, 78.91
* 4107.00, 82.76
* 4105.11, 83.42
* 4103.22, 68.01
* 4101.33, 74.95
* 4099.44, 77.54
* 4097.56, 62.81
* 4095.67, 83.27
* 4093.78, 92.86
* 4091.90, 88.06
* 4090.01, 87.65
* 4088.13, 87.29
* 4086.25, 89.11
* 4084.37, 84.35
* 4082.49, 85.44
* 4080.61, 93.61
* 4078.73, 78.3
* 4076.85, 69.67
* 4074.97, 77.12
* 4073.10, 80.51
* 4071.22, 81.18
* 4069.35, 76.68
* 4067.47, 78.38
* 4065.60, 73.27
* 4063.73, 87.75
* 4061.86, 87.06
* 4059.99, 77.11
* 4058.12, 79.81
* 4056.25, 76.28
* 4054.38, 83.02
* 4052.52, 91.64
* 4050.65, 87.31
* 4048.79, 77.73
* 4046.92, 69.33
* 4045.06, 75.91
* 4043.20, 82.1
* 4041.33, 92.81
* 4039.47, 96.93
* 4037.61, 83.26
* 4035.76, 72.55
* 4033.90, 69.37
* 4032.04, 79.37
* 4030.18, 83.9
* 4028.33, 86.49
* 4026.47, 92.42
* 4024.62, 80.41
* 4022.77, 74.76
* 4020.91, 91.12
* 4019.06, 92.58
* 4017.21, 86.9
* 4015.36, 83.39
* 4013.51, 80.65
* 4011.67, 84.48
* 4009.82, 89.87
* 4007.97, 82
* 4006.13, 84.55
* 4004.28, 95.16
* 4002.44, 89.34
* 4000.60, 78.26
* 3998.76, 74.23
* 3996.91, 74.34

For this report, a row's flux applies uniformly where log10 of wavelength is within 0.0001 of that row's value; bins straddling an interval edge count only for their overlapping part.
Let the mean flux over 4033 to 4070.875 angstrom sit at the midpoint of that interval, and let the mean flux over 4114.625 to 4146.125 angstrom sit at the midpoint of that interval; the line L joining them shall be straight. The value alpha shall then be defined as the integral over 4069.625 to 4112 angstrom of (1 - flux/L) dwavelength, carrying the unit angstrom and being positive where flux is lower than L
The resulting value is 1.06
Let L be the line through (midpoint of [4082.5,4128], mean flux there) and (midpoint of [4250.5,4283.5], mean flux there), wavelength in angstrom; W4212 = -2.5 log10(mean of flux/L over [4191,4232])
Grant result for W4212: 0.06 mag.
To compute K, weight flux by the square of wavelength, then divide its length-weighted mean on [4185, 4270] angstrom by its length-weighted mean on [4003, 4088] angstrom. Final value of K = 1.13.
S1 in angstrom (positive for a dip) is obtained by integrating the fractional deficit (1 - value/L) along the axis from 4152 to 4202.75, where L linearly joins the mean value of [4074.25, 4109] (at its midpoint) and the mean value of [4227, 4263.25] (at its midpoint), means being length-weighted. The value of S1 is 0.3 angstrom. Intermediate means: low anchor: 81.4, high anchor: 87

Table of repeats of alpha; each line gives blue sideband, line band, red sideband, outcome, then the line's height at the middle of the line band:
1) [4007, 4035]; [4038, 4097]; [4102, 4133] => 0.78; 83.9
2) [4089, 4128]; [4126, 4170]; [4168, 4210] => -0.91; 83.5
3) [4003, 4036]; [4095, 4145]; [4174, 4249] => 0.51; 84.2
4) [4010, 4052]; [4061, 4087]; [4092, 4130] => 0.48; 83.1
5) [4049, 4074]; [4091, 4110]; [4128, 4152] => 0.76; 82.6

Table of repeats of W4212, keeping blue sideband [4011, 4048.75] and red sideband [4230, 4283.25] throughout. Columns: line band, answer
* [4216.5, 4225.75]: 0.03 mag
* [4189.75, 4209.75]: 0.05 mag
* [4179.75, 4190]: 0.04 mag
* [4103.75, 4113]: 0.03 mag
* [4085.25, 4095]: -0.06 mag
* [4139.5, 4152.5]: 0.04 mag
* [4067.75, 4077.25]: 0.08 mag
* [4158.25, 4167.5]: -0.07 mag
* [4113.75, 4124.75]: -0.04 mag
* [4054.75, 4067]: 0.04 mag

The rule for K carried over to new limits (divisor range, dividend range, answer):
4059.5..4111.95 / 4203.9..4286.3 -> 1.15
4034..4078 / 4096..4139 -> 1.07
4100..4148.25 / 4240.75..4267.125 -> 1.13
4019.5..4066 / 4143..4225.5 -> 1.10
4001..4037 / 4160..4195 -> 1.10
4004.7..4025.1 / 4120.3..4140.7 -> 1.06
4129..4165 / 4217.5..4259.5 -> 1.05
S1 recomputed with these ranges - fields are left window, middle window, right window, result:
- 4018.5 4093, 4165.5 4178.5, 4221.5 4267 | 0.0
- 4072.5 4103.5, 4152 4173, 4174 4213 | -1.1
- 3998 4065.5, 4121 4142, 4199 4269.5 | 0.1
